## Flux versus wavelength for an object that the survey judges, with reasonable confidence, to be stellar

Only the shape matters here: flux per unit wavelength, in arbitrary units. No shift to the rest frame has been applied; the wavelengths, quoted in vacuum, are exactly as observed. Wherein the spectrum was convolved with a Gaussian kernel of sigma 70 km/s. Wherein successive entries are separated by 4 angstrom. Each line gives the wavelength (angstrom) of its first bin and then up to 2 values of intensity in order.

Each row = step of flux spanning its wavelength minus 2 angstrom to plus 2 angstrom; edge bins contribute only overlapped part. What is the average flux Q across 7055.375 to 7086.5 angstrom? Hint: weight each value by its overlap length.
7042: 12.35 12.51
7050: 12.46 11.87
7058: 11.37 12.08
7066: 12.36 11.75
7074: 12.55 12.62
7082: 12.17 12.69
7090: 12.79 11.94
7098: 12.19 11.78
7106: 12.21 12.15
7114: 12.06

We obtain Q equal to 12.2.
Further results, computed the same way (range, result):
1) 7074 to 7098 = 12.4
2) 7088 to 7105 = 12.2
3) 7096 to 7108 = 12.1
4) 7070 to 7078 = 12.4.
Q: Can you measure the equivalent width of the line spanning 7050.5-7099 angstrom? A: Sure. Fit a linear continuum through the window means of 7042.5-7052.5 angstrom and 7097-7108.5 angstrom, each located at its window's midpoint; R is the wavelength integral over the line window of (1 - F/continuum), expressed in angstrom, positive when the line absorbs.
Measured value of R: 0.15 angstrom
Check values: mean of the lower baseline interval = 12.4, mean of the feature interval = 12.2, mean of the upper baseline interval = 12.1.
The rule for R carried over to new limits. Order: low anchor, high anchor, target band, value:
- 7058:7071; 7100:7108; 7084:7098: -0.5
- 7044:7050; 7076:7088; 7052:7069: 0.8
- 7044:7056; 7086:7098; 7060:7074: 0.2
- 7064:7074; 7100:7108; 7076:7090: -0.5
